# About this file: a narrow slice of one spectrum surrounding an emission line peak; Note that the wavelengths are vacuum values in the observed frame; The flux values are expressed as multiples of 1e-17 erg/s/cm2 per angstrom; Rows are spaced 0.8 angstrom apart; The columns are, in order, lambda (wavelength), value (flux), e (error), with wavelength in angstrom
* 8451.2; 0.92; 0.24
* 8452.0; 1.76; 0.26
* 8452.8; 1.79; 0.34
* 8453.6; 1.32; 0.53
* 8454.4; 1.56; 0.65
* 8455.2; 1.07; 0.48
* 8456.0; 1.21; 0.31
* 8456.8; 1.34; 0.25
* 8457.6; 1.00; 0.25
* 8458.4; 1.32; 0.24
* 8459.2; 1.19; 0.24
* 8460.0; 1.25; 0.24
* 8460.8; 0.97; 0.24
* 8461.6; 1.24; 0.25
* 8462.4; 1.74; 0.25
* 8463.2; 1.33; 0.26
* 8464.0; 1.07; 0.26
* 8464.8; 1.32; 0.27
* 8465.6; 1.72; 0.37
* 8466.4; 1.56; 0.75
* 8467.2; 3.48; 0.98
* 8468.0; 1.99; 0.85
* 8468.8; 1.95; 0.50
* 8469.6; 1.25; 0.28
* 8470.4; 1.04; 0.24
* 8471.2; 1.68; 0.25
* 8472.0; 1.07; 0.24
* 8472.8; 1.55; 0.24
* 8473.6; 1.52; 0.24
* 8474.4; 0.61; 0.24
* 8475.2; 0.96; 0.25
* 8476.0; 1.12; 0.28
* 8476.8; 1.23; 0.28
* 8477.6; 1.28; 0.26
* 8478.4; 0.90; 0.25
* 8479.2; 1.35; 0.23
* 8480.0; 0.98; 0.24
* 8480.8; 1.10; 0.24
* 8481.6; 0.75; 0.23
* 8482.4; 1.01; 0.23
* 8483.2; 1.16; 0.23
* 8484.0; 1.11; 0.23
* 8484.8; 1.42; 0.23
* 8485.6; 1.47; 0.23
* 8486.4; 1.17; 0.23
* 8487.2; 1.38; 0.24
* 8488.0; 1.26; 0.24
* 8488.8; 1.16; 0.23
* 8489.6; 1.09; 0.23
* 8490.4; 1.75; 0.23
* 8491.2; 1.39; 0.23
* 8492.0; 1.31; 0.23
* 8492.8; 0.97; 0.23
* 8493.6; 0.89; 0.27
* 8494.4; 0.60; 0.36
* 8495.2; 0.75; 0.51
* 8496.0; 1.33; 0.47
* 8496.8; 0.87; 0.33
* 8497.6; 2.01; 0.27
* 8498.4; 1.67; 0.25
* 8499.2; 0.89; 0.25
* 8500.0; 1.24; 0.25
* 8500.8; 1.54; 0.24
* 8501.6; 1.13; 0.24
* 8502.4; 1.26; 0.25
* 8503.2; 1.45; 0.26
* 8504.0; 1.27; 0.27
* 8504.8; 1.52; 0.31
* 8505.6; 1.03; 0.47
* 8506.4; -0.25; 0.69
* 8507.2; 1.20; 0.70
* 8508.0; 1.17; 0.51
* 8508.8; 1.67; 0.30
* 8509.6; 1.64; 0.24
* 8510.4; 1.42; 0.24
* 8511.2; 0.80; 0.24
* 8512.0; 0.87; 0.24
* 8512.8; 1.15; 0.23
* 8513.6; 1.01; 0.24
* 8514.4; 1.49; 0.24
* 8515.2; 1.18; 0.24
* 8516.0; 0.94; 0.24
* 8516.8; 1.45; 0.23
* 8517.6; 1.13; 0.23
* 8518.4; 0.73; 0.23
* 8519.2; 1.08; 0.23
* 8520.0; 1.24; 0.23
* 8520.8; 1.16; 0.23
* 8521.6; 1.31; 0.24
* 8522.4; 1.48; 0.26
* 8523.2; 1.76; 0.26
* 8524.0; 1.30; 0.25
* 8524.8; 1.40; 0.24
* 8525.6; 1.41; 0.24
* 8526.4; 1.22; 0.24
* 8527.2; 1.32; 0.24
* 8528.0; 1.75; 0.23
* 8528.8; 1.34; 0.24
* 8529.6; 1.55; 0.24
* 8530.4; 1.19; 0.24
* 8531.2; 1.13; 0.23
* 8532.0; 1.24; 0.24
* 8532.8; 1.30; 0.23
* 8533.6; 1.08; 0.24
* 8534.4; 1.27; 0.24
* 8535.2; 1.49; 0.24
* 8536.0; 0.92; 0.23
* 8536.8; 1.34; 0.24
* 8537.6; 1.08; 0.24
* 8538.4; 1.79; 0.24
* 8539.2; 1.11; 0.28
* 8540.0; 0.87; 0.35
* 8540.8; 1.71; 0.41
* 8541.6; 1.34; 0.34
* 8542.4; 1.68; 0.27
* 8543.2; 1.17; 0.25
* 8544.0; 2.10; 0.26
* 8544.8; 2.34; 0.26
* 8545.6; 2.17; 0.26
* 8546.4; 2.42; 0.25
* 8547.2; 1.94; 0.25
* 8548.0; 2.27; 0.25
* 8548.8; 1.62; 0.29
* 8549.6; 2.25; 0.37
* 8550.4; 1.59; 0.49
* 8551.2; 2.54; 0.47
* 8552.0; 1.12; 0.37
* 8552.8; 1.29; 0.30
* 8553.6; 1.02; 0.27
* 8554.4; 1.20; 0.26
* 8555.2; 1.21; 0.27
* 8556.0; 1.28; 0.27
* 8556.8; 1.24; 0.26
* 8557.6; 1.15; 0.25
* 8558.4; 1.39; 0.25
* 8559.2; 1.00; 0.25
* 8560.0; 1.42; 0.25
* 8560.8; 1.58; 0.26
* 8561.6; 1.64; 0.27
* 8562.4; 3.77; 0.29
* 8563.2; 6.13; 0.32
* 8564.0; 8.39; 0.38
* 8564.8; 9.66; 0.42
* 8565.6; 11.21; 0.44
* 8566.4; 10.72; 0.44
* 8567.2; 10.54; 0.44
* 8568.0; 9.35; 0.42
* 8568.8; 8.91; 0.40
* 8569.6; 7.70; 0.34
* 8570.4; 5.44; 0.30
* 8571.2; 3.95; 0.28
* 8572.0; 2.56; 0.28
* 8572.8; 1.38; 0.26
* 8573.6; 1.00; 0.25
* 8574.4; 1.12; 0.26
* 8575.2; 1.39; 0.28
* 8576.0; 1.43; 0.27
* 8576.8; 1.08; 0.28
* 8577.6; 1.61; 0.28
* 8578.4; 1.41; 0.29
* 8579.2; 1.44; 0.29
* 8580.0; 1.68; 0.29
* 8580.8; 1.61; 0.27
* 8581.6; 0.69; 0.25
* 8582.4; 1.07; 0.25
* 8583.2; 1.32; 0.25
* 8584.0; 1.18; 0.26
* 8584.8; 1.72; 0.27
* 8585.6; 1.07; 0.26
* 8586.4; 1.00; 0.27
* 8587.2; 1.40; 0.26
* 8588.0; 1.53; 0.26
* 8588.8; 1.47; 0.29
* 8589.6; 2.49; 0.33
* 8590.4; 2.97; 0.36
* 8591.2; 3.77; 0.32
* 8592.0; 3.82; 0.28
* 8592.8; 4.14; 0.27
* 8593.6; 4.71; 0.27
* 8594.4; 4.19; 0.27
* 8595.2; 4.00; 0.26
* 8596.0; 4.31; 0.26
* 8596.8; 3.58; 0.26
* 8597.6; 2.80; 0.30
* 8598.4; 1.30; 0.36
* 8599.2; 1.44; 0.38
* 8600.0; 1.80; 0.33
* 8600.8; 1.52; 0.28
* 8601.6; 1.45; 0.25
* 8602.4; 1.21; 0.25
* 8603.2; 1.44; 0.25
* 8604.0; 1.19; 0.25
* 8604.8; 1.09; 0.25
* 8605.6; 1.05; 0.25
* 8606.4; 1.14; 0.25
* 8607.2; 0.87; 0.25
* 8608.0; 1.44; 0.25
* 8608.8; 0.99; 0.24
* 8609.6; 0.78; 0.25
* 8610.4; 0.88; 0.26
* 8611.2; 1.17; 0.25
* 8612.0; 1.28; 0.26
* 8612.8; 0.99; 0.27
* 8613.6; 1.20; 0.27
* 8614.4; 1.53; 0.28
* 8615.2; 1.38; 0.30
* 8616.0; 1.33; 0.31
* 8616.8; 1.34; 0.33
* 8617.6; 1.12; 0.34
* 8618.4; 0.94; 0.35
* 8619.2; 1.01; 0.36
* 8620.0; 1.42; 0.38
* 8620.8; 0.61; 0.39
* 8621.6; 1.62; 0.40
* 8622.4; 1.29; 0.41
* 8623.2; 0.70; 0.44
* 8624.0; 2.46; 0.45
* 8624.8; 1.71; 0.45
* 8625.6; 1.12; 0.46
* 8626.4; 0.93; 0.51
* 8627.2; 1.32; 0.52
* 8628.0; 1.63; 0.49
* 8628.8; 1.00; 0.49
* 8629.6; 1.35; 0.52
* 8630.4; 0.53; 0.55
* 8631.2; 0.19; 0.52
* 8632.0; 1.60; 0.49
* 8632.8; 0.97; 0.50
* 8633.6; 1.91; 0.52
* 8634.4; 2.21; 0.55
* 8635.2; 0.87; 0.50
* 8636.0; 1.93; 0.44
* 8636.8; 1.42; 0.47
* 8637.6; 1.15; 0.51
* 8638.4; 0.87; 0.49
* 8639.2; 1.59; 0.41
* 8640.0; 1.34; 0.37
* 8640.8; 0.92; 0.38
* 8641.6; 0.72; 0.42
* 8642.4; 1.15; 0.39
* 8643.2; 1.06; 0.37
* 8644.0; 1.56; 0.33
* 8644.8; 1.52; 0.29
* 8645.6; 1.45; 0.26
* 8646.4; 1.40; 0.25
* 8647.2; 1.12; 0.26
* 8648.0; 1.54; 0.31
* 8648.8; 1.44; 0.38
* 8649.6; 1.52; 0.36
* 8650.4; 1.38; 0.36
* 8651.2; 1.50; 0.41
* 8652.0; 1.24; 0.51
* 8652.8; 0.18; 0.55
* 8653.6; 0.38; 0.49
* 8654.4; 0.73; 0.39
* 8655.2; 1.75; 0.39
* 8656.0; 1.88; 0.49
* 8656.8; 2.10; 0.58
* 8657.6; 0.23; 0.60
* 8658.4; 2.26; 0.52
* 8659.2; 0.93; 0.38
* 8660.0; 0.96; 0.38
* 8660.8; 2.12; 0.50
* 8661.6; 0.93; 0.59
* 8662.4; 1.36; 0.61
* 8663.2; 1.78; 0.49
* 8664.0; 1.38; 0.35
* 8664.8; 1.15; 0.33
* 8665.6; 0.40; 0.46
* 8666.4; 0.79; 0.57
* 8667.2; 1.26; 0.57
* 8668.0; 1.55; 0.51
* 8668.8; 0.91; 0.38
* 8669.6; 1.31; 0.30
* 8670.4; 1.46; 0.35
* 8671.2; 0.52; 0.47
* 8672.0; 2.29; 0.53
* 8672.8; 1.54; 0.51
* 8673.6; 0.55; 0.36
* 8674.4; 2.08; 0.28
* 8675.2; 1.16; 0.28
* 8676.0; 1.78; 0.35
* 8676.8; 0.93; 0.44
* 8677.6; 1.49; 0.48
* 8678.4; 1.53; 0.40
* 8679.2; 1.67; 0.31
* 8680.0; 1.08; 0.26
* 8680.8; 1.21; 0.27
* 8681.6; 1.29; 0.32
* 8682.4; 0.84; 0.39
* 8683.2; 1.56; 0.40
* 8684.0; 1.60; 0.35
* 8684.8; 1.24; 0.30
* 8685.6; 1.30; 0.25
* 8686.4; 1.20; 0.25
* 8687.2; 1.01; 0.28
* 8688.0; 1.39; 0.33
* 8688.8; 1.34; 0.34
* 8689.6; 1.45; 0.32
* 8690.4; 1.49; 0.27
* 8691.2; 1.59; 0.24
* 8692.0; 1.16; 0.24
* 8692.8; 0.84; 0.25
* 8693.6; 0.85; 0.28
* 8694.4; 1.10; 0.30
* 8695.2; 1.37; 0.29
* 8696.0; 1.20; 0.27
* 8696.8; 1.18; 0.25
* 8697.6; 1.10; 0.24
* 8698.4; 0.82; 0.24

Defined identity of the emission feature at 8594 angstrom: [N II] 6583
